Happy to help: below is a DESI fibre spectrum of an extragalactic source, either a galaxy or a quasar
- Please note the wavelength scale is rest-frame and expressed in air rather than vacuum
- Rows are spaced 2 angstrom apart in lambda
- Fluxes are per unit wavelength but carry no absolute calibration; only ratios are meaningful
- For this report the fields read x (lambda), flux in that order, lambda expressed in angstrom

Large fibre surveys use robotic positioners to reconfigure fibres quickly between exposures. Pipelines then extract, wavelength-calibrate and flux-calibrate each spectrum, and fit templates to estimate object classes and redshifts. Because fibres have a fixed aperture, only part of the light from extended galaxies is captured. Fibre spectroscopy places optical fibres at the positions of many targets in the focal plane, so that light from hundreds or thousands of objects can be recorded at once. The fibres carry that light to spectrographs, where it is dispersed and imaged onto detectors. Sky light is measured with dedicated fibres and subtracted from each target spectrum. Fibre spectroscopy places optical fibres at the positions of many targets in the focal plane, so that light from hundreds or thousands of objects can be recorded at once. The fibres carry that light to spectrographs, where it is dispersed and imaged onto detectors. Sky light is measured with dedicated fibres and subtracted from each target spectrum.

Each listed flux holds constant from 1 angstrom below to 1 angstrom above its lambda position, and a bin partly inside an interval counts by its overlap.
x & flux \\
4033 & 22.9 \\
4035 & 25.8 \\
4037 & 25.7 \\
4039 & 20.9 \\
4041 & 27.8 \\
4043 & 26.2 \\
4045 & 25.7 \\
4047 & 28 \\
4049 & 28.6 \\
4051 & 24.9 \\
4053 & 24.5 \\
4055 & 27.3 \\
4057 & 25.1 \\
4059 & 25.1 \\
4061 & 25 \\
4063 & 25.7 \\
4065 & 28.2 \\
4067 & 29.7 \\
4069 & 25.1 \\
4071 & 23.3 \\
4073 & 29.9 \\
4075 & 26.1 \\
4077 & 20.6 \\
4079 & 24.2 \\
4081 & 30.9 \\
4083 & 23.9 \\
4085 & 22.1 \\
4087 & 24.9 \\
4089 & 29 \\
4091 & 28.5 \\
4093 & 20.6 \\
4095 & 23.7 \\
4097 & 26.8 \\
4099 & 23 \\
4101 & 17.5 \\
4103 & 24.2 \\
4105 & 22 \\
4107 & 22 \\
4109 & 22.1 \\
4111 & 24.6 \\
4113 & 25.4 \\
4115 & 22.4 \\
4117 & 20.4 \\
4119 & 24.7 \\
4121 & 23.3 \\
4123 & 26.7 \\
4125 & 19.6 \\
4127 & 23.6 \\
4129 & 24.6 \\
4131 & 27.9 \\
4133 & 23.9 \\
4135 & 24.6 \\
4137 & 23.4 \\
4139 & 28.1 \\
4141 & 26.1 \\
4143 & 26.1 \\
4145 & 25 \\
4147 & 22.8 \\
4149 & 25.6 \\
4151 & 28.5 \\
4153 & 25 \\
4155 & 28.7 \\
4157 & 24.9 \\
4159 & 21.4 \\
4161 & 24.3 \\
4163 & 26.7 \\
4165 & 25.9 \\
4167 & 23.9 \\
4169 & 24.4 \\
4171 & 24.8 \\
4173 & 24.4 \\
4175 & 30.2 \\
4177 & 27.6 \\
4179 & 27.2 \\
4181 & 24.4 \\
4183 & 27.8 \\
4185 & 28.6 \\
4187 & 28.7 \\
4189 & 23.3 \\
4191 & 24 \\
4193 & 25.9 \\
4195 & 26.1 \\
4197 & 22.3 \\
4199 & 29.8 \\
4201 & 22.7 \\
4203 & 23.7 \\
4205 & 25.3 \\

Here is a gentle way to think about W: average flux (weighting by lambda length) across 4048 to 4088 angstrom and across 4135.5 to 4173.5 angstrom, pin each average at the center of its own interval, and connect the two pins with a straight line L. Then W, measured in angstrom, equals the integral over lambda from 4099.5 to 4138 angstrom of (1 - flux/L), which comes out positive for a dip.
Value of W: 3.26 angstrom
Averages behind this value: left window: 25.8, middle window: 23.3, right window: 25.3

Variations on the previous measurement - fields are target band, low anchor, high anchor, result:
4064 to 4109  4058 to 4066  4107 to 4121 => -0.1 angstrom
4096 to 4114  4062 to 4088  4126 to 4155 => 1.8 angstrom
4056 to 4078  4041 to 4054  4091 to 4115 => -0.5 angstrom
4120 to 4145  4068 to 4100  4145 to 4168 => 0.4 angstrom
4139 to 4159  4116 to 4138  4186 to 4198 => -1.2 angstrom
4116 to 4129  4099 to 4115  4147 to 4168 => 0.1 angstrom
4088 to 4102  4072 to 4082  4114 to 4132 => 0.6 angstrom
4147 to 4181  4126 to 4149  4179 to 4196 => 0.0 angstrom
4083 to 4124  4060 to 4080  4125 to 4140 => 2.5 angstrom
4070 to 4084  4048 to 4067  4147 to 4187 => 0.3 angstrom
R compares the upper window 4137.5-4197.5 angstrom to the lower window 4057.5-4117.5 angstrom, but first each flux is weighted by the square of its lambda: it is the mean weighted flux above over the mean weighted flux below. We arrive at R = 1.09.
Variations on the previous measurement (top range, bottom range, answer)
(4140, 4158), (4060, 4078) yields 1.04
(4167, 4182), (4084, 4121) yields 1.14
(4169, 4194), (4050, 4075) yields 1.07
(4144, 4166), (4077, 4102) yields 1.07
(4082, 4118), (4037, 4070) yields 0.92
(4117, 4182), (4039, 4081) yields 1.01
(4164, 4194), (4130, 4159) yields 1.04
